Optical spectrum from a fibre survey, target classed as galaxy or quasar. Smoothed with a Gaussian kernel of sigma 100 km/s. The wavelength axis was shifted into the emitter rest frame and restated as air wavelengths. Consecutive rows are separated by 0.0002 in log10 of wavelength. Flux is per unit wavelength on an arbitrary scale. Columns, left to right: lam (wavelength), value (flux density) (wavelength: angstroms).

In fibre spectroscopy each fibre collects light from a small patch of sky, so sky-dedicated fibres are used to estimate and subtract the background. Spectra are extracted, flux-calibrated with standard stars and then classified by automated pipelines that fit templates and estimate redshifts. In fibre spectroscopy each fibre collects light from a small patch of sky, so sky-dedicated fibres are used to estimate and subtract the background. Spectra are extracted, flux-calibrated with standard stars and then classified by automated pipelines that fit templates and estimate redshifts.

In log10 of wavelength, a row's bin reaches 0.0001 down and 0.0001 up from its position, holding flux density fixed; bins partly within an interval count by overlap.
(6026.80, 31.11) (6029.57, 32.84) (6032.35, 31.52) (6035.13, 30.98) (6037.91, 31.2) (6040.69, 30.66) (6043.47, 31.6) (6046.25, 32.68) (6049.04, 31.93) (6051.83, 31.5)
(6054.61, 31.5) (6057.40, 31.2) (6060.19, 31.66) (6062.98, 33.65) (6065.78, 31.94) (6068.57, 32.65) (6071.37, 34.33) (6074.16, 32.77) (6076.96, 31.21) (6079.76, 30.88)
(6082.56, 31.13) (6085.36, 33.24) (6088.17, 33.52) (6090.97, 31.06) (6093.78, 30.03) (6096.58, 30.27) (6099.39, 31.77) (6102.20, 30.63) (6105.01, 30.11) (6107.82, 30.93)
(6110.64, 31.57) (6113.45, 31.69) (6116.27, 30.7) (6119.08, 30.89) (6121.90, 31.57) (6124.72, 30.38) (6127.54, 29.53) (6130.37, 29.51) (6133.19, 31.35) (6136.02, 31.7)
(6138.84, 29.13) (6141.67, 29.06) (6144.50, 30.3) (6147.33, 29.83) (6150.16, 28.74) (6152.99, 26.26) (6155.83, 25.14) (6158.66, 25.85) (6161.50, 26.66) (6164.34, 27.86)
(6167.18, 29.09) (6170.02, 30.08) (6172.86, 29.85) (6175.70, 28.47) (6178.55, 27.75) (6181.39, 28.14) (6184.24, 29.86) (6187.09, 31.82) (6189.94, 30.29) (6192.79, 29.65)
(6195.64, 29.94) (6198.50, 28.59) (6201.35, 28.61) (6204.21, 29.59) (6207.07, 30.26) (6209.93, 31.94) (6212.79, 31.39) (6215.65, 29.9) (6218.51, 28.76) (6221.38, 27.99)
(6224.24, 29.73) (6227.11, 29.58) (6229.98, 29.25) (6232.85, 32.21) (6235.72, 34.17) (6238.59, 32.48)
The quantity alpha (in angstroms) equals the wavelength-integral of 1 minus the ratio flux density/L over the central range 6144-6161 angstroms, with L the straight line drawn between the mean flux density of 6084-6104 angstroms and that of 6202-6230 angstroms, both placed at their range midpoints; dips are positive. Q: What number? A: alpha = 1.77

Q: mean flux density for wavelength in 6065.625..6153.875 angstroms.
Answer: 30.9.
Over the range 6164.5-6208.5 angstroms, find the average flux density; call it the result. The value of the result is 29.4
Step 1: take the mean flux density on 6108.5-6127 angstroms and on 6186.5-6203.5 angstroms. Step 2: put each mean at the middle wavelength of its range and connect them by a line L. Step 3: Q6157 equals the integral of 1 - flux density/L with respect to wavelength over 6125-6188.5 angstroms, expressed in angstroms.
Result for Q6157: 3.0 angstroms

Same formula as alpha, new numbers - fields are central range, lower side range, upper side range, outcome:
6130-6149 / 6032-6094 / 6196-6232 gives 0.4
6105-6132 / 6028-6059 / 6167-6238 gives 0.1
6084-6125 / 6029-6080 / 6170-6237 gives 0.0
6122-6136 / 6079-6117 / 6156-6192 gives -0.1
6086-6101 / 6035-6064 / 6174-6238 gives -0.1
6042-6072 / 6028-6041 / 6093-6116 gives -0.8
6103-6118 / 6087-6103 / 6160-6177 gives -0.2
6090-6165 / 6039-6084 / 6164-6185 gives 1.2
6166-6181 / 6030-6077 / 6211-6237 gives 0.9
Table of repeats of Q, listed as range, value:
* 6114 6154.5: 29.9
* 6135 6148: 30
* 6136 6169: 28.2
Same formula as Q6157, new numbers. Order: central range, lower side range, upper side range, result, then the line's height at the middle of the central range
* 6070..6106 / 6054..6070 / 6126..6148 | -0.25 angstroms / 31.4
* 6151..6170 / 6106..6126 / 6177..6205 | 1.88 angstroms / 30.1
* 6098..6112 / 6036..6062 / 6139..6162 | -0.70 angstroms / 29.5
